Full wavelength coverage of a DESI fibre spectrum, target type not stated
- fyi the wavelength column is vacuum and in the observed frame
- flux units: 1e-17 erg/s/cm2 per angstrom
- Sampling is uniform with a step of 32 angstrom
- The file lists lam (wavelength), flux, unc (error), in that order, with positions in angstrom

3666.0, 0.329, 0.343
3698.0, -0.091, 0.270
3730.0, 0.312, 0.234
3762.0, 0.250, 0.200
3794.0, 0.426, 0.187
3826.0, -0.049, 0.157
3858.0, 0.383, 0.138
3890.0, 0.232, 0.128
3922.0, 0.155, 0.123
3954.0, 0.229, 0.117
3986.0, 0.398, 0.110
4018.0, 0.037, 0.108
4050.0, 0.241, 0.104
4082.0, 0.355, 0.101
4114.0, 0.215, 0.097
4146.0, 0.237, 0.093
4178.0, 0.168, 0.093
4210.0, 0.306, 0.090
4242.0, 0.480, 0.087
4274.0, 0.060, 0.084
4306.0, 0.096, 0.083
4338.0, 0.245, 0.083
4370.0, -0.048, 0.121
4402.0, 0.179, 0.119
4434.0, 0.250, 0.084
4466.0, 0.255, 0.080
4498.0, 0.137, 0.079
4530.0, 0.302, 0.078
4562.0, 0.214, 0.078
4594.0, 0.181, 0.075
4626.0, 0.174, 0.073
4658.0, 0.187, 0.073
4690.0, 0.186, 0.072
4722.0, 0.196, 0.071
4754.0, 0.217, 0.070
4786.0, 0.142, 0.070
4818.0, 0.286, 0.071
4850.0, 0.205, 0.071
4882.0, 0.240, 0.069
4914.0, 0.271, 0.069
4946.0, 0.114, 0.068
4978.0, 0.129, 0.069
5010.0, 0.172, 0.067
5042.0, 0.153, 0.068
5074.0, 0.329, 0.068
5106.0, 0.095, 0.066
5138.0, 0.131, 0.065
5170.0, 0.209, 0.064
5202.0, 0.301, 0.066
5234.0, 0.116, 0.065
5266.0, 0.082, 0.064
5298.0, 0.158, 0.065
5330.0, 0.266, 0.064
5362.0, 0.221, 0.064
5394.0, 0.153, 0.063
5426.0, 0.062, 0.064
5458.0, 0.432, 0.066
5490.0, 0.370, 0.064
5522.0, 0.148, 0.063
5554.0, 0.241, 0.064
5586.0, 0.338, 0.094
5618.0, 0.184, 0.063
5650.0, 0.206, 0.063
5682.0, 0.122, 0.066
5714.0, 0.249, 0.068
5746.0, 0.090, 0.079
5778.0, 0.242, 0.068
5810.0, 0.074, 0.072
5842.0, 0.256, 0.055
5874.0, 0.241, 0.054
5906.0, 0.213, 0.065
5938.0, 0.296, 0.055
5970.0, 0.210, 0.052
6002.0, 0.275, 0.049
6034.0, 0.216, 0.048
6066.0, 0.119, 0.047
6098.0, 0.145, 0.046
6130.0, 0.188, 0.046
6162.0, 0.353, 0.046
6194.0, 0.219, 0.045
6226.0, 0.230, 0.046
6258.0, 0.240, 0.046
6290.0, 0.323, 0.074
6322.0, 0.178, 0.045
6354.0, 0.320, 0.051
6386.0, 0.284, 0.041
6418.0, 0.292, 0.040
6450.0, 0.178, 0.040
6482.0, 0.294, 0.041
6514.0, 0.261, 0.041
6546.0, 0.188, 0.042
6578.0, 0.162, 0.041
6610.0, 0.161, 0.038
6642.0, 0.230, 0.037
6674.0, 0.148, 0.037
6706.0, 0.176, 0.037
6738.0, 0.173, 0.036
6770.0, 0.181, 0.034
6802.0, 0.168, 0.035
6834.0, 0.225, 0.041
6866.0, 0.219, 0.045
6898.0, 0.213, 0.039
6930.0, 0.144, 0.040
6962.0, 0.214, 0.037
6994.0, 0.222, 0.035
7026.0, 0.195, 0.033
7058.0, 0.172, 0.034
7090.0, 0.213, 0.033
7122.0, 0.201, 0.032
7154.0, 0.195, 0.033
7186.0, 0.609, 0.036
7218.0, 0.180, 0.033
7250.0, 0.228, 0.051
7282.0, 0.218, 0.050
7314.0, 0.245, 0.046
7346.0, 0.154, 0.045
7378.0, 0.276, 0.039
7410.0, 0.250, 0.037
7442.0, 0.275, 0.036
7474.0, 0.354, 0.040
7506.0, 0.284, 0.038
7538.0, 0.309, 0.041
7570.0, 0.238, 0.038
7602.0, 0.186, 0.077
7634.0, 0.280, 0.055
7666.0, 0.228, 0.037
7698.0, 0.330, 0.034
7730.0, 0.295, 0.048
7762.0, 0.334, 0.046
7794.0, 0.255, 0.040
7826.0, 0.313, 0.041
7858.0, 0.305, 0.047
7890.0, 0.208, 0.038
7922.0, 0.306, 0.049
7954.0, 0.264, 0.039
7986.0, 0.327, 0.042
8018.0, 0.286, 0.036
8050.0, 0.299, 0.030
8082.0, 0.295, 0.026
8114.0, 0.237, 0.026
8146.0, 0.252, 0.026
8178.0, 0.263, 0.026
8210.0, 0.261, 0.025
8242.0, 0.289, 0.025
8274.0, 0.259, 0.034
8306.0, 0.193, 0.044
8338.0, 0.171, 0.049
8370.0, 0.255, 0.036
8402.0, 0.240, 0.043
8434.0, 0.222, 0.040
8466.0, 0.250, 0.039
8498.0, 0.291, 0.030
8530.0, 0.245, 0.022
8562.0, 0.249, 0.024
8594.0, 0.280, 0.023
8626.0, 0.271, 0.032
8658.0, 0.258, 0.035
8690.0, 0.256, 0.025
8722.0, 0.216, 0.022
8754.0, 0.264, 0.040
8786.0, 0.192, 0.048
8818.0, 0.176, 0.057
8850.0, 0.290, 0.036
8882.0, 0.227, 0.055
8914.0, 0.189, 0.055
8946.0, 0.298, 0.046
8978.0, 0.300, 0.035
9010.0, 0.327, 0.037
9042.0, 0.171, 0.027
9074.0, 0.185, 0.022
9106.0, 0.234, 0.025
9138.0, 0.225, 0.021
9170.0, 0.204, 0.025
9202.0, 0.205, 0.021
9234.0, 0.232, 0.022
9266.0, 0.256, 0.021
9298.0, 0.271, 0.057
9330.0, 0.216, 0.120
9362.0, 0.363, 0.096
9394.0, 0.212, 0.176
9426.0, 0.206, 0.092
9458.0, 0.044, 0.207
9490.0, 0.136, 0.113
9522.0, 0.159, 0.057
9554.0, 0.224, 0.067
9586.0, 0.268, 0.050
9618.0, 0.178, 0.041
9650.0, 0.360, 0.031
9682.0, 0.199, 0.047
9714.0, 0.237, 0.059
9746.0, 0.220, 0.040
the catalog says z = 0.93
